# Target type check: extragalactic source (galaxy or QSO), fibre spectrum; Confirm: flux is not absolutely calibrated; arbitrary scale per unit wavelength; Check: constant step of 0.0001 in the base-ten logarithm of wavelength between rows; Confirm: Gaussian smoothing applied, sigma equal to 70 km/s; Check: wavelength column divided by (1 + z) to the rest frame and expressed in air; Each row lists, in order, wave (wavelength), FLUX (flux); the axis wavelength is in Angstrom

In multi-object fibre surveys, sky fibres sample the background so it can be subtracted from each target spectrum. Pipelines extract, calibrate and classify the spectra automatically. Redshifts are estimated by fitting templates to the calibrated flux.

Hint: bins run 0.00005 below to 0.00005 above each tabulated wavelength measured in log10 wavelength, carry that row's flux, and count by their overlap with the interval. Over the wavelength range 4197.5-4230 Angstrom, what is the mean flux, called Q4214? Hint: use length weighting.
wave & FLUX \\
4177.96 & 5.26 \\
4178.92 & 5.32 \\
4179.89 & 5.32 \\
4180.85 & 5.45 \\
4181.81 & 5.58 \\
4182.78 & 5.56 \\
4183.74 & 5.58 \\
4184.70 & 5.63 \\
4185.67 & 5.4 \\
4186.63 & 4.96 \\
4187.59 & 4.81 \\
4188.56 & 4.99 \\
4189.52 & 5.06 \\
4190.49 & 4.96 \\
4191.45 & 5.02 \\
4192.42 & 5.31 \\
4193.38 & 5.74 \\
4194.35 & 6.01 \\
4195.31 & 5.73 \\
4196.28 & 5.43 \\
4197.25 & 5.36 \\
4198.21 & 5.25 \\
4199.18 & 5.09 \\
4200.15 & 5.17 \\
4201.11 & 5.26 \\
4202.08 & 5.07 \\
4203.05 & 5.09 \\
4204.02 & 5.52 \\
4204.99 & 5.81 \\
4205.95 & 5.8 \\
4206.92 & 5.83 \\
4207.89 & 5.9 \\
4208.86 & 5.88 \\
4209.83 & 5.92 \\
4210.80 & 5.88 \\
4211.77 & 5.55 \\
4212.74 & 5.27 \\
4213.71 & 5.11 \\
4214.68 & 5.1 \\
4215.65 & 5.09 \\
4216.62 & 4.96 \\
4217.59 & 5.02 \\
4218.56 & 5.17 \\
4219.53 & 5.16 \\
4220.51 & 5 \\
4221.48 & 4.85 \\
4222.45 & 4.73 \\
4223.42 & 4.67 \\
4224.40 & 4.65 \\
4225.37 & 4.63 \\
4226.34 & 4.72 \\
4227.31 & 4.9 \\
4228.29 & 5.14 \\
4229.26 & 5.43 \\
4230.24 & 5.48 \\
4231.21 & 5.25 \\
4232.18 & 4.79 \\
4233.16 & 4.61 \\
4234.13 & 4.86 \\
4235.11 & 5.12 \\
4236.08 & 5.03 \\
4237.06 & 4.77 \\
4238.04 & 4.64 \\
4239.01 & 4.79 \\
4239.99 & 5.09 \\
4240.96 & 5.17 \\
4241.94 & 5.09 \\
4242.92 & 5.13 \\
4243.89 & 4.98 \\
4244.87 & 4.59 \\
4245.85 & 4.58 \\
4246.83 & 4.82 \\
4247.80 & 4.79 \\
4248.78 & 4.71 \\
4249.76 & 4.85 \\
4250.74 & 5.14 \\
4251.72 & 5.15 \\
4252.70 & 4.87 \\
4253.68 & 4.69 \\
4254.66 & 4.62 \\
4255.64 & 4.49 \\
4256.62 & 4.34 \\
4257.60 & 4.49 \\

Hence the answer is 5.23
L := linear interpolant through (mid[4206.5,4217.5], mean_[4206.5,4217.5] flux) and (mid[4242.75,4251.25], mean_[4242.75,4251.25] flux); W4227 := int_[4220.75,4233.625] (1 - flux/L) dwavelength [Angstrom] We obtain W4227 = 0.7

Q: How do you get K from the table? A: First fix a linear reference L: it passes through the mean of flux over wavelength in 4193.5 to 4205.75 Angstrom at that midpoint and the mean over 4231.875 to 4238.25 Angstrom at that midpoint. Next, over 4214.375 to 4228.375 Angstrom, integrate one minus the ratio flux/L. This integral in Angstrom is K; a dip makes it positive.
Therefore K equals 0.4 Angstrom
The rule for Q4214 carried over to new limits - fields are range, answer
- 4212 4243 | 4.98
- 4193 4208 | 5.49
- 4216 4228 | 4.88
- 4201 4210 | 5.61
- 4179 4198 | 5.36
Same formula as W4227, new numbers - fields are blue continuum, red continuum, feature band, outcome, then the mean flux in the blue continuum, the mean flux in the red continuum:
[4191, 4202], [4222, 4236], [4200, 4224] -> -0.6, 5.39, 4.93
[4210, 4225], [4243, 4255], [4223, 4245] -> 0.1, 5.09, 4.83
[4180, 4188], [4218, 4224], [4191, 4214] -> -1.6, 5.38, 4.92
